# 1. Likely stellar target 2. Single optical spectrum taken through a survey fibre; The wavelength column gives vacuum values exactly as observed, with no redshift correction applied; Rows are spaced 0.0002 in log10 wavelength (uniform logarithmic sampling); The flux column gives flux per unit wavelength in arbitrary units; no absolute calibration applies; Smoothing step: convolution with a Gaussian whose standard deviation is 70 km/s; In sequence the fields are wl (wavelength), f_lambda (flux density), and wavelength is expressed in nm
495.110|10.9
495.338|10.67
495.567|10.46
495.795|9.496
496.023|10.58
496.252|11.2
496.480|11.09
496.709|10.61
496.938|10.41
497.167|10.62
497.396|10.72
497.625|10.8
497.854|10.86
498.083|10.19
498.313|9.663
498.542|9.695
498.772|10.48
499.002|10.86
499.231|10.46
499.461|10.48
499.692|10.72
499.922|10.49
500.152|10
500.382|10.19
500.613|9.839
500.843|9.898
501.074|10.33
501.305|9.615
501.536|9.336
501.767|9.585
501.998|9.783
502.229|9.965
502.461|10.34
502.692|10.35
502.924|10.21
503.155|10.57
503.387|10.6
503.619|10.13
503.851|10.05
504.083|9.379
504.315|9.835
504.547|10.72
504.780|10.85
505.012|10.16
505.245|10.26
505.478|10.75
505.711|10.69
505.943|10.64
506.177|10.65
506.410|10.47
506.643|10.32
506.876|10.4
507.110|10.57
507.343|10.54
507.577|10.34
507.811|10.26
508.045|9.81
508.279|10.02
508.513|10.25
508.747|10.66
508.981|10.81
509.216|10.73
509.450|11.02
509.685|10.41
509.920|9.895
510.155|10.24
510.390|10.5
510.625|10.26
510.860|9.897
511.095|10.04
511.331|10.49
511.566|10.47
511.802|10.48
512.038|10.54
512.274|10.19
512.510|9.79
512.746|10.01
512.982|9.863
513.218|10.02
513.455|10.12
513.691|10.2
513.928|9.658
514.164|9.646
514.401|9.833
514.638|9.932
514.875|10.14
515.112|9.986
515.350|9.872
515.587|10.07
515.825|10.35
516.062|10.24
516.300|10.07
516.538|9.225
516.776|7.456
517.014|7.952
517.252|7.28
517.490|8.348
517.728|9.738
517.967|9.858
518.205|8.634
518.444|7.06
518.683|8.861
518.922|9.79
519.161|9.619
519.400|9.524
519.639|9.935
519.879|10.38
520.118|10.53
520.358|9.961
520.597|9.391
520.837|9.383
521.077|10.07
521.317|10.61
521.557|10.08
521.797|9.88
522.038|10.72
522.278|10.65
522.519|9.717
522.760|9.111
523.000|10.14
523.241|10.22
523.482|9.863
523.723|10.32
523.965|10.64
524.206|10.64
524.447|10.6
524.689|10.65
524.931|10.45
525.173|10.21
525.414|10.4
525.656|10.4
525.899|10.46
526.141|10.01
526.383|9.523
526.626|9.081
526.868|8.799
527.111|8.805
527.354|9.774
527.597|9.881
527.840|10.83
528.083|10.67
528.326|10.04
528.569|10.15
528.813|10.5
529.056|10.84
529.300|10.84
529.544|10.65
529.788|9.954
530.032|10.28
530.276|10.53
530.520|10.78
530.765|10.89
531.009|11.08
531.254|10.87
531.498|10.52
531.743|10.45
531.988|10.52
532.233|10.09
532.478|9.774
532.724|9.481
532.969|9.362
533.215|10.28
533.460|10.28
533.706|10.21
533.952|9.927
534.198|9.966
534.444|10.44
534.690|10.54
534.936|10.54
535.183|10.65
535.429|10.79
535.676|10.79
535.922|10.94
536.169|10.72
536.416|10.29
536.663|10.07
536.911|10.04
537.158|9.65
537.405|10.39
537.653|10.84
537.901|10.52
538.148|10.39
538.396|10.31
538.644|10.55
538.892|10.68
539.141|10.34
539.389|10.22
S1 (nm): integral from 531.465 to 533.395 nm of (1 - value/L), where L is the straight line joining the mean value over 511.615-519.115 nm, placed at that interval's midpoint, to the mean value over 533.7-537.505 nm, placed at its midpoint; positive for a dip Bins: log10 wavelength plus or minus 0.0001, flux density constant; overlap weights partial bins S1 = 0.04 nm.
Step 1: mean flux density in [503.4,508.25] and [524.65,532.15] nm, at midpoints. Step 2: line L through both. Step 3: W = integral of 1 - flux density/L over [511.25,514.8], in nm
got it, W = 0.084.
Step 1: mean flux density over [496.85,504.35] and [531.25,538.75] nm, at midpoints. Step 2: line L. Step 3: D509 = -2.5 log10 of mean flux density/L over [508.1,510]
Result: -0.02 mag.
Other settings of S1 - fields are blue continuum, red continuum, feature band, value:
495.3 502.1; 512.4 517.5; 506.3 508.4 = -0.08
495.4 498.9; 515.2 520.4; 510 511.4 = -0.08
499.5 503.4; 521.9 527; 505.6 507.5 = -0.08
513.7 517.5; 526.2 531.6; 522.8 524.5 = -0.06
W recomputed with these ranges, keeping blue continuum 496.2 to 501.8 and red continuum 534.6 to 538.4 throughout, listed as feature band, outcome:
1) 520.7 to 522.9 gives 0.08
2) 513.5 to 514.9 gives 0.07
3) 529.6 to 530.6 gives 0.01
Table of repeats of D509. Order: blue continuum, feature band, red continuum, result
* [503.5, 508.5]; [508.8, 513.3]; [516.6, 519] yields -0.084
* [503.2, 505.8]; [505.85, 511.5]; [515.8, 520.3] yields -0.045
